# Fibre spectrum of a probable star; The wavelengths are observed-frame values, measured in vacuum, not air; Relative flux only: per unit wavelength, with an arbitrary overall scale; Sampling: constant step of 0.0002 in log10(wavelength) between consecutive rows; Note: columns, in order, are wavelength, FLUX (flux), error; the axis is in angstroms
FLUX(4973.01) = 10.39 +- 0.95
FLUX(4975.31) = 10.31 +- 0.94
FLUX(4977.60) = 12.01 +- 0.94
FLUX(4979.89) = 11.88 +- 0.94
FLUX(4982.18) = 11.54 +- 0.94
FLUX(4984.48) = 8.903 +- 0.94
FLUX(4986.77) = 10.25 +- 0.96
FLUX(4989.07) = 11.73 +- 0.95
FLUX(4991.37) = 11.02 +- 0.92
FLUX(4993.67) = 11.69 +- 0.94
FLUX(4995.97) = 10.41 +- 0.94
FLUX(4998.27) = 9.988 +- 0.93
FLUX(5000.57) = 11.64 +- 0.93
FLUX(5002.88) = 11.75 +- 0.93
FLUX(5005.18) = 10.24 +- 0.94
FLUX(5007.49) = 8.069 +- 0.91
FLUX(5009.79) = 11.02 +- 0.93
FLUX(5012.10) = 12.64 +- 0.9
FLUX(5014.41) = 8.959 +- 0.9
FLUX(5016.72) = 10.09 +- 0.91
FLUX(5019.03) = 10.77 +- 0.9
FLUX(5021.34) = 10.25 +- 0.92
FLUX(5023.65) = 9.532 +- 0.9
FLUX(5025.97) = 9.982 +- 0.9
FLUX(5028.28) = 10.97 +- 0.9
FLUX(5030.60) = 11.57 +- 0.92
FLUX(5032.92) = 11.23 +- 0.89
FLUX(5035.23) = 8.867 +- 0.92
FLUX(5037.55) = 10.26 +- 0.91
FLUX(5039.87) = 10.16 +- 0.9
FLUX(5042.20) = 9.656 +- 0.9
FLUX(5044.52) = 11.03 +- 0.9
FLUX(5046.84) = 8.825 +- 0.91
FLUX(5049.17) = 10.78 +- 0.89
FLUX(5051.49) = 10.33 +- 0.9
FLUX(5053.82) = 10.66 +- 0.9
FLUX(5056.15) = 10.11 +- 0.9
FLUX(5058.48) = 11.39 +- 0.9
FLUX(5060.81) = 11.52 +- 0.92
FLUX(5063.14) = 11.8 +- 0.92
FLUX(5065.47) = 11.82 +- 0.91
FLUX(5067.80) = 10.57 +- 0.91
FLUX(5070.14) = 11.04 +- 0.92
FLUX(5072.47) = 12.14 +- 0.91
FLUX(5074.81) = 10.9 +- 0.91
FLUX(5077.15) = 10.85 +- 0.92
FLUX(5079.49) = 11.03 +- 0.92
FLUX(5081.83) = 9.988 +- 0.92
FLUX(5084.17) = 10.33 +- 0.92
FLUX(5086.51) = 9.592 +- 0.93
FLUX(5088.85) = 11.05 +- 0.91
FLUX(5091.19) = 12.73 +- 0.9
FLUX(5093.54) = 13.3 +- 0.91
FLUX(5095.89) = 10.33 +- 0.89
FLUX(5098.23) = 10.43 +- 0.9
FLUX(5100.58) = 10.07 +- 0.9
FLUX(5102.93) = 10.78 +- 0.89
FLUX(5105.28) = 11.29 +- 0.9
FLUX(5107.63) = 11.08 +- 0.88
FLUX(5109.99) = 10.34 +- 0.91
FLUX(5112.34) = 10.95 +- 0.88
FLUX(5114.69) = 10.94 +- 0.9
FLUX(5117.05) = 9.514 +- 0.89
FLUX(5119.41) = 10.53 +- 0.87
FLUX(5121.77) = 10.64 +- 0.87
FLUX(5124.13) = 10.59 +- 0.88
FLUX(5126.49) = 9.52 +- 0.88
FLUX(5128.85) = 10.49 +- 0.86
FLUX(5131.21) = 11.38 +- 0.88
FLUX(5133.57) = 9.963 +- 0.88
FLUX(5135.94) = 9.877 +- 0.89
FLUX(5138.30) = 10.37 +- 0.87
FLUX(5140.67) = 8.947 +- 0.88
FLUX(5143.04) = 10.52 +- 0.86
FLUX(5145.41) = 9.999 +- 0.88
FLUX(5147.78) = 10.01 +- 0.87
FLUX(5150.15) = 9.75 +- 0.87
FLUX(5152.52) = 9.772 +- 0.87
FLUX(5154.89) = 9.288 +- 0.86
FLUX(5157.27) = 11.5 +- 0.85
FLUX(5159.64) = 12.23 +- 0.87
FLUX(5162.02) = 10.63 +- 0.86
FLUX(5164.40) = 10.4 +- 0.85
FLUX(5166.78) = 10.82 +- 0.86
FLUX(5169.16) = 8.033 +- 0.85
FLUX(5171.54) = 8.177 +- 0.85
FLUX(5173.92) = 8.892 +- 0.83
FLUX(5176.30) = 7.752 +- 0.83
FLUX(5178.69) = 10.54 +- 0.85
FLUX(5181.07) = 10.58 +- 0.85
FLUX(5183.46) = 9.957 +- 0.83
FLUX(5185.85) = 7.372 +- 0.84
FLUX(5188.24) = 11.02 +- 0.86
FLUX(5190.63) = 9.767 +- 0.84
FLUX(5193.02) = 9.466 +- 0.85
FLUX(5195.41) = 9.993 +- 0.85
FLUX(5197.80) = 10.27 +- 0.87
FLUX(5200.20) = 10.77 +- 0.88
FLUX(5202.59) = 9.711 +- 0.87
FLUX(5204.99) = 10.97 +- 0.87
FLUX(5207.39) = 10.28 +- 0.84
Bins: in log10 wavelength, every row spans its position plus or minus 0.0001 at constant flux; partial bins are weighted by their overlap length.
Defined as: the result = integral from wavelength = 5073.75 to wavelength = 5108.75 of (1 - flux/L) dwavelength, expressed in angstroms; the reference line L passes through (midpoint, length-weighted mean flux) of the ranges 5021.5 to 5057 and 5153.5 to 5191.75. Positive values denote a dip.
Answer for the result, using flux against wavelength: -2.9 angstroms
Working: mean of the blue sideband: 10.3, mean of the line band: 10.9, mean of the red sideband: 9.81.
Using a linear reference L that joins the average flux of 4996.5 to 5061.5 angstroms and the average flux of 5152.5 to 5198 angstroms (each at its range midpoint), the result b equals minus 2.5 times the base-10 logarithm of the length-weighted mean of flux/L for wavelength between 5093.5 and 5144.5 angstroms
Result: -0.04 mag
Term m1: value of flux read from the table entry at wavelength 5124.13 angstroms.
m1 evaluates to 10.59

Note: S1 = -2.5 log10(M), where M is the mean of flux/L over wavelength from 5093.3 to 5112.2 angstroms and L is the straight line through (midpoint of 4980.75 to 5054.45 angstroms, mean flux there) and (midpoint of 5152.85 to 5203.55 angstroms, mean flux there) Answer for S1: -0.07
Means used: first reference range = 10.5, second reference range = 9.86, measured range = 10.8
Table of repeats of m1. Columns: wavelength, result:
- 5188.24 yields 11.02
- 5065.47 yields 11.82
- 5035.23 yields 8.867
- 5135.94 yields 9.877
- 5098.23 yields 10.43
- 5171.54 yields 8.177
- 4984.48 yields 8.903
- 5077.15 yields 10.85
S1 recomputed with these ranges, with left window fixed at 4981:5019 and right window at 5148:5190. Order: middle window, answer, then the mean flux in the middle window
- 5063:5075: -0.11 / 11.4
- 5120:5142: -0.02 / 10.2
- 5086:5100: -0.11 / 11.3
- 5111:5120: -0.04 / 10.5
